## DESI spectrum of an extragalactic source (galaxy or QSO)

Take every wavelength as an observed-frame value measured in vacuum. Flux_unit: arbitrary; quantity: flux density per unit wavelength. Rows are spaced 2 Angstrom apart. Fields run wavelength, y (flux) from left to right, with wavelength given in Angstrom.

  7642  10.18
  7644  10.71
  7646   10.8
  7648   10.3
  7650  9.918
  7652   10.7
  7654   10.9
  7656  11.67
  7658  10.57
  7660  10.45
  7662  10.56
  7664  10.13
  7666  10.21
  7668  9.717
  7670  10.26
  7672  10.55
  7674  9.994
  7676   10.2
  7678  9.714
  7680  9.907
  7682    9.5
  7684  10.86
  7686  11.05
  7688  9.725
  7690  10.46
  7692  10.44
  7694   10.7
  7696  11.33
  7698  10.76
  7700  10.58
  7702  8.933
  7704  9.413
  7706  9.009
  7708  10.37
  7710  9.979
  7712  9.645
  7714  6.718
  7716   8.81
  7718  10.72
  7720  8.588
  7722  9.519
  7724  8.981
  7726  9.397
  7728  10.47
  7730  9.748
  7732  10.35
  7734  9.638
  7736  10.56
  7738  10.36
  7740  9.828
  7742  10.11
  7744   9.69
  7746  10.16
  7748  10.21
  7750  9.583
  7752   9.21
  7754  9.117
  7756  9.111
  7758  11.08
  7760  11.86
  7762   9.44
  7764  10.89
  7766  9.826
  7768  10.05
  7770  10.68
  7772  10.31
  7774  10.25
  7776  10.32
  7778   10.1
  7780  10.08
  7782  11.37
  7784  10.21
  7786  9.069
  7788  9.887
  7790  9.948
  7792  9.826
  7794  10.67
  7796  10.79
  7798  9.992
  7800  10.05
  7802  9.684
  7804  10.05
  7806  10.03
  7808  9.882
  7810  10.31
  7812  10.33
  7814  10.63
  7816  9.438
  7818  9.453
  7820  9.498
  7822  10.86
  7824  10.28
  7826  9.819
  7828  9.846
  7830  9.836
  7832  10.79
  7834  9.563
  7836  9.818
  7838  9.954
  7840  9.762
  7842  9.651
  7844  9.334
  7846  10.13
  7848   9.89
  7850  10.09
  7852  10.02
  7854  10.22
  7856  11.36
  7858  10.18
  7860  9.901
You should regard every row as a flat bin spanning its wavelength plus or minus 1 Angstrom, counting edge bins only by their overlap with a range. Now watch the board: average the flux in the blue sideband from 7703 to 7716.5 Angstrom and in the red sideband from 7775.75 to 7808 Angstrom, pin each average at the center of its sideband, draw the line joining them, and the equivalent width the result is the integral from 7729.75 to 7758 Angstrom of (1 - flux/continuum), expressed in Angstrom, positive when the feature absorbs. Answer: -1.0 Angstrom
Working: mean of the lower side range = 9.15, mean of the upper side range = 10.1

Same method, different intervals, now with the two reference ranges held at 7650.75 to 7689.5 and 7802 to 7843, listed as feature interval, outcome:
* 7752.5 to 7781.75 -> -0.3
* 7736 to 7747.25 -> 0.1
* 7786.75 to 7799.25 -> -0.1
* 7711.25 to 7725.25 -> 1.7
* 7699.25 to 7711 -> 0.7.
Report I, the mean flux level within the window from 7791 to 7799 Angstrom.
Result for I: 10.3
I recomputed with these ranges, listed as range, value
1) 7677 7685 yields 10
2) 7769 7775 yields 10.4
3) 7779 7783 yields 10.7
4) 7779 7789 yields 10.1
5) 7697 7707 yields 9.74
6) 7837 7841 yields 9.86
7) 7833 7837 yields 9.69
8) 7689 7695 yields 10.5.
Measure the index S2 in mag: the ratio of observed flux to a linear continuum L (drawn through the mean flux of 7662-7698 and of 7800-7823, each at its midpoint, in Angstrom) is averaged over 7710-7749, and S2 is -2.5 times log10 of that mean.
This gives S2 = 0.06 mag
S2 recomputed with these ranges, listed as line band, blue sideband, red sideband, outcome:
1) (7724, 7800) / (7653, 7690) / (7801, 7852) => 0.002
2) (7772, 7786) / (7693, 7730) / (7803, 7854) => -0.048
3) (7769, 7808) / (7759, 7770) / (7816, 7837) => 0.009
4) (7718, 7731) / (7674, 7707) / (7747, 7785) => 0.069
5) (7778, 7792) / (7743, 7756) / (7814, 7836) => -0.032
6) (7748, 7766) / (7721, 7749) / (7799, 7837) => -0.009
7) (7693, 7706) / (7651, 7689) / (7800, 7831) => 0.010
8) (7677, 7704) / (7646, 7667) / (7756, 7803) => 0.021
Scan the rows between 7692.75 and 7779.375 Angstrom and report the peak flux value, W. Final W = 11.86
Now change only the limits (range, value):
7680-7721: 11.33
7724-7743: 10.56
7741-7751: 10.21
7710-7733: 10.72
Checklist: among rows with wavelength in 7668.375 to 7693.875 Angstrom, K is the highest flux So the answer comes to 11.05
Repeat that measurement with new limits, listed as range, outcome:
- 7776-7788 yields 11.37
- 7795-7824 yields 10.86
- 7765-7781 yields 10.68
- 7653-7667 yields 11.67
